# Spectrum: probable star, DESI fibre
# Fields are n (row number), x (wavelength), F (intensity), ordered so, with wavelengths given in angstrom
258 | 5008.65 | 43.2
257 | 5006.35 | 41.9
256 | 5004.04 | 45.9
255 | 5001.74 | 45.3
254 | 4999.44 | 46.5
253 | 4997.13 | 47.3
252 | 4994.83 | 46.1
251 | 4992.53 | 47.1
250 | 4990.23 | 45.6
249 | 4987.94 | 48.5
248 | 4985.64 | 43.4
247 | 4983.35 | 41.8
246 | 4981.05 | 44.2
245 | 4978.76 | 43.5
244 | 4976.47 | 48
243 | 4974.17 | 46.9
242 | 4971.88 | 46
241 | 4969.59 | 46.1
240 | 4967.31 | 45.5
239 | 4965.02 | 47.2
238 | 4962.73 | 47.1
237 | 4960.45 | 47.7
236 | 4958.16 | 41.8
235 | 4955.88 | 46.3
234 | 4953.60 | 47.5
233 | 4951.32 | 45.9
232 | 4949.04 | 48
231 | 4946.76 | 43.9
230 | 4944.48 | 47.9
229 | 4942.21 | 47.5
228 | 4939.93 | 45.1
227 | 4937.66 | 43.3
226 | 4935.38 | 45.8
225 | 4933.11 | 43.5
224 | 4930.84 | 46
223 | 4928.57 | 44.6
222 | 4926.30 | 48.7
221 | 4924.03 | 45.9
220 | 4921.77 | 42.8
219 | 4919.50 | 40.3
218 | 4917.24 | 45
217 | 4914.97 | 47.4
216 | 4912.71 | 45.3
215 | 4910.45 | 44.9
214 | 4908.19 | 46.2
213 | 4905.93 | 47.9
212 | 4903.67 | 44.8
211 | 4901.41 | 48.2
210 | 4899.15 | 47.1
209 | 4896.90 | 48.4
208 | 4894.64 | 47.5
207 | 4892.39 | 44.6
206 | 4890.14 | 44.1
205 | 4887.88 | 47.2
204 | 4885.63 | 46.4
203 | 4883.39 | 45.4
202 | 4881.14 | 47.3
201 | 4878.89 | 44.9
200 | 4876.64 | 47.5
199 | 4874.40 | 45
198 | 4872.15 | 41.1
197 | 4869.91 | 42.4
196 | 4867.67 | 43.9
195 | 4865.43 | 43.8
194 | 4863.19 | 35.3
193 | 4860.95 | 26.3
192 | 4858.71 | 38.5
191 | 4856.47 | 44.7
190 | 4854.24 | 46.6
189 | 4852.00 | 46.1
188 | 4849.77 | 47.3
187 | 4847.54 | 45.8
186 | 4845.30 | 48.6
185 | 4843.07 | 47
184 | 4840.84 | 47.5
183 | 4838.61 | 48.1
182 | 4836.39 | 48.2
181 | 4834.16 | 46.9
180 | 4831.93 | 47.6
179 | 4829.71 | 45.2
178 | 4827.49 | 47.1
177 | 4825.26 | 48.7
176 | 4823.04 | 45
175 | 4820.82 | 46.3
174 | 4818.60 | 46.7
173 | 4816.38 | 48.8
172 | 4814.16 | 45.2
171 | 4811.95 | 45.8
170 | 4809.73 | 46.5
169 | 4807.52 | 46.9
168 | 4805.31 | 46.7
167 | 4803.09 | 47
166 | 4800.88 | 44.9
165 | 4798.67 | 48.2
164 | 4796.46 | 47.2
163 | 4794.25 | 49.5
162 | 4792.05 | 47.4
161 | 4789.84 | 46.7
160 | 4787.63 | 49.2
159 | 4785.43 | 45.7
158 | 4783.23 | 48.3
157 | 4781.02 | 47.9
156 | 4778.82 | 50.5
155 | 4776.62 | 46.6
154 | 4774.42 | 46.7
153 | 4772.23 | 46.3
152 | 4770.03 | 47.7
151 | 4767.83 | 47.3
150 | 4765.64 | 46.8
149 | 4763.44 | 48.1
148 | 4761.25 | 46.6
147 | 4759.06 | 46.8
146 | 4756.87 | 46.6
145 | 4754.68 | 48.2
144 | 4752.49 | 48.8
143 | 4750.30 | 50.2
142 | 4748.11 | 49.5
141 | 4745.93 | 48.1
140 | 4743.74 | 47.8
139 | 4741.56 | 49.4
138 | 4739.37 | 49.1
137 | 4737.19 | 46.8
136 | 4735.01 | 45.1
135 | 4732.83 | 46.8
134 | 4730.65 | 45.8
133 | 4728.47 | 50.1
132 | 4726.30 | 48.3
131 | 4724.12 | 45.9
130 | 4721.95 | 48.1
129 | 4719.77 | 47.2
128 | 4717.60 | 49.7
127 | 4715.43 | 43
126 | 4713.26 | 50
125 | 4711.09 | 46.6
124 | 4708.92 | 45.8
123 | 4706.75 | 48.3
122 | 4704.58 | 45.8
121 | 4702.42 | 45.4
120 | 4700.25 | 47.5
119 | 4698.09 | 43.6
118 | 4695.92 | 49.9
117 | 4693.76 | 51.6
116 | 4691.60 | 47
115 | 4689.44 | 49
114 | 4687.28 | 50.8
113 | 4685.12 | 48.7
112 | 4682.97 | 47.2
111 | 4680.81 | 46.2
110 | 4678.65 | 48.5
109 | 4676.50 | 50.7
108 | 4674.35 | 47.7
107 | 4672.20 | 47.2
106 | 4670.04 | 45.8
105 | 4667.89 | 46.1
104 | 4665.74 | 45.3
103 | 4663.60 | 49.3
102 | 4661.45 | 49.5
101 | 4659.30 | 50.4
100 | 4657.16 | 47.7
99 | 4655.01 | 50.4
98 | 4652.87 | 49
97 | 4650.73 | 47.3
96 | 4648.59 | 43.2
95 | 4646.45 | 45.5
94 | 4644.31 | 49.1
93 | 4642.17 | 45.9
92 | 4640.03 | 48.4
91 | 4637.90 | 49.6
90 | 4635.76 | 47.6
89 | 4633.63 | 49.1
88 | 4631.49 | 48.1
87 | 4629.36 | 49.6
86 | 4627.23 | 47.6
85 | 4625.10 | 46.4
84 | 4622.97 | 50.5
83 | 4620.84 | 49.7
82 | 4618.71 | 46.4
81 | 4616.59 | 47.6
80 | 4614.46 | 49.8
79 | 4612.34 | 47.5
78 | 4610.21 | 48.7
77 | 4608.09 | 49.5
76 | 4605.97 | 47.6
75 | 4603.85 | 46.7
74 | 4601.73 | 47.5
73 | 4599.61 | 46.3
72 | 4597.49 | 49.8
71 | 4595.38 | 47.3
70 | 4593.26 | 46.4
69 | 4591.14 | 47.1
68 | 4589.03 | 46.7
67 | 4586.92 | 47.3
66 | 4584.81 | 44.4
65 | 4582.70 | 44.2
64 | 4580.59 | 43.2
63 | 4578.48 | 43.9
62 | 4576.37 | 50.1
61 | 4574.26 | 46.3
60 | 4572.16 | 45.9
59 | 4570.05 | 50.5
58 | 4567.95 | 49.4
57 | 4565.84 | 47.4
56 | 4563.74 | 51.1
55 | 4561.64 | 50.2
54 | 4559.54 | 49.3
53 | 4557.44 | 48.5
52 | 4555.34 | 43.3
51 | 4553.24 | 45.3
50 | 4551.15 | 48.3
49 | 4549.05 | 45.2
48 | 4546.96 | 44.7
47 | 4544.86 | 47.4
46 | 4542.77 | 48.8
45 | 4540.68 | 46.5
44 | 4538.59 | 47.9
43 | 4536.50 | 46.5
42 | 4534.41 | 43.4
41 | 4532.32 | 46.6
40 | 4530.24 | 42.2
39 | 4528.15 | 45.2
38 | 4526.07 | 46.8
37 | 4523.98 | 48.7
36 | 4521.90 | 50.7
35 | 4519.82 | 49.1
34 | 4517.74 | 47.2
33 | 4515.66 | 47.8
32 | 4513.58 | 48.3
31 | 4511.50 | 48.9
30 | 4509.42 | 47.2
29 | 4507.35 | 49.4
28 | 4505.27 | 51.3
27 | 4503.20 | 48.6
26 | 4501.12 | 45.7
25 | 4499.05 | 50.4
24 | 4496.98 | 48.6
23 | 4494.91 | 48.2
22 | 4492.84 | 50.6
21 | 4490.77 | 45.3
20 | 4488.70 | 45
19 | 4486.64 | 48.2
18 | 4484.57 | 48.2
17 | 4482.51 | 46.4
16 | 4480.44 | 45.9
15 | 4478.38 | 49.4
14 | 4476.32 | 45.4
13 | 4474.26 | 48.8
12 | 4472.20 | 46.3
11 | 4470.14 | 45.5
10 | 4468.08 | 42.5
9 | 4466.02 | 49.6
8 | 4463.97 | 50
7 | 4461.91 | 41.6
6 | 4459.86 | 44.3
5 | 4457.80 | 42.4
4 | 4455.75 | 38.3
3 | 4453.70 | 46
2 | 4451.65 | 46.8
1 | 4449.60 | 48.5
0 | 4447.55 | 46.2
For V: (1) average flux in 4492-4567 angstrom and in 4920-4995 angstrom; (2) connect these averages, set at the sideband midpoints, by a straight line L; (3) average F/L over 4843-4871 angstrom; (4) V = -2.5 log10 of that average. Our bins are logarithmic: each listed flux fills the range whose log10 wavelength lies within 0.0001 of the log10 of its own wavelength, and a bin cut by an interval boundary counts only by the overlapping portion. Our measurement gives 0.09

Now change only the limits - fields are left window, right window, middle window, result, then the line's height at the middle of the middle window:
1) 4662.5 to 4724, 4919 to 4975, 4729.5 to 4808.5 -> -0.01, 47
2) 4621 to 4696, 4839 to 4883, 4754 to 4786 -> -0.04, 45.7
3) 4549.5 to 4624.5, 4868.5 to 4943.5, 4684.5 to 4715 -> -0.02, 46.8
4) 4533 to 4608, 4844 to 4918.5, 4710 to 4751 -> -0.04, 45.8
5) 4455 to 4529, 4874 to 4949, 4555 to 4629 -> -0.02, 46.8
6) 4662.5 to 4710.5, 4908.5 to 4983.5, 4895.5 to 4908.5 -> -0.03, 45.9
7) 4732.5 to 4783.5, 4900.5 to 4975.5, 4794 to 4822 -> 0.01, 47.2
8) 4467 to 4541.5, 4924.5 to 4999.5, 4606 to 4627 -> -0.03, 47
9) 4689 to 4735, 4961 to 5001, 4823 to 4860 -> 0.01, 46.7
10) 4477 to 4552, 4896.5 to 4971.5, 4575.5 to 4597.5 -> 0.02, 47.2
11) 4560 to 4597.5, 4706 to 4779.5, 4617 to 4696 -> -0.02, 47.4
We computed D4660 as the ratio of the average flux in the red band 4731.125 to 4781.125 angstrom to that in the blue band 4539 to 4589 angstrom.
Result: 1.0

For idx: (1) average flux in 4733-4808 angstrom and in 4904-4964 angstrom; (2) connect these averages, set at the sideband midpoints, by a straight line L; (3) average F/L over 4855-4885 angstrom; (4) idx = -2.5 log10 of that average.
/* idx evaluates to 0.10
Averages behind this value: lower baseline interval 47.6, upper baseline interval 45.6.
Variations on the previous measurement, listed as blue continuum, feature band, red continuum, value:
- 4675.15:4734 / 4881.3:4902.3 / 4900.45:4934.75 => -0.02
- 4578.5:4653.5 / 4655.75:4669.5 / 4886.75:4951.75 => -0.02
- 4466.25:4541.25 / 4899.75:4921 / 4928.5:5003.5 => 0.01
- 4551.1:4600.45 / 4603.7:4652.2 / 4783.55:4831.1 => -0.02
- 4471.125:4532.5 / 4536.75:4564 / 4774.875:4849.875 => 0.01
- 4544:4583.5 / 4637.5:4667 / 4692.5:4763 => -0.01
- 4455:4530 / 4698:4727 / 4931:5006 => -0.01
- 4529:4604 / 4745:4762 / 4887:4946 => -0.04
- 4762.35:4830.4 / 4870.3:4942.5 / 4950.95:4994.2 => 0.02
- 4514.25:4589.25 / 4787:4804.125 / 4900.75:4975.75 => -0.03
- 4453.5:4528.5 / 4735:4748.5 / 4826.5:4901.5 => -0.06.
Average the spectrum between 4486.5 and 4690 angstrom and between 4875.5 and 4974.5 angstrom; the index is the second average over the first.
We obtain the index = 0.96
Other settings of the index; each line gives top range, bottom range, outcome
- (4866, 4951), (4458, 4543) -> 0.97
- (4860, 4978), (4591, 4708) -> 0.94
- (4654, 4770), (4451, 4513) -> 1.02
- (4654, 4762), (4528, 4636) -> 1.01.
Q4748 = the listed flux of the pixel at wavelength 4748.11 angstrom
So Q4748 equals 49.5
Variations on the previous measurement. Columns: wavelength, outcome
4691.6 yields 47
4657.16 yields 47.7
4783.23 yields 48.3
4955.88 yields 46.3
